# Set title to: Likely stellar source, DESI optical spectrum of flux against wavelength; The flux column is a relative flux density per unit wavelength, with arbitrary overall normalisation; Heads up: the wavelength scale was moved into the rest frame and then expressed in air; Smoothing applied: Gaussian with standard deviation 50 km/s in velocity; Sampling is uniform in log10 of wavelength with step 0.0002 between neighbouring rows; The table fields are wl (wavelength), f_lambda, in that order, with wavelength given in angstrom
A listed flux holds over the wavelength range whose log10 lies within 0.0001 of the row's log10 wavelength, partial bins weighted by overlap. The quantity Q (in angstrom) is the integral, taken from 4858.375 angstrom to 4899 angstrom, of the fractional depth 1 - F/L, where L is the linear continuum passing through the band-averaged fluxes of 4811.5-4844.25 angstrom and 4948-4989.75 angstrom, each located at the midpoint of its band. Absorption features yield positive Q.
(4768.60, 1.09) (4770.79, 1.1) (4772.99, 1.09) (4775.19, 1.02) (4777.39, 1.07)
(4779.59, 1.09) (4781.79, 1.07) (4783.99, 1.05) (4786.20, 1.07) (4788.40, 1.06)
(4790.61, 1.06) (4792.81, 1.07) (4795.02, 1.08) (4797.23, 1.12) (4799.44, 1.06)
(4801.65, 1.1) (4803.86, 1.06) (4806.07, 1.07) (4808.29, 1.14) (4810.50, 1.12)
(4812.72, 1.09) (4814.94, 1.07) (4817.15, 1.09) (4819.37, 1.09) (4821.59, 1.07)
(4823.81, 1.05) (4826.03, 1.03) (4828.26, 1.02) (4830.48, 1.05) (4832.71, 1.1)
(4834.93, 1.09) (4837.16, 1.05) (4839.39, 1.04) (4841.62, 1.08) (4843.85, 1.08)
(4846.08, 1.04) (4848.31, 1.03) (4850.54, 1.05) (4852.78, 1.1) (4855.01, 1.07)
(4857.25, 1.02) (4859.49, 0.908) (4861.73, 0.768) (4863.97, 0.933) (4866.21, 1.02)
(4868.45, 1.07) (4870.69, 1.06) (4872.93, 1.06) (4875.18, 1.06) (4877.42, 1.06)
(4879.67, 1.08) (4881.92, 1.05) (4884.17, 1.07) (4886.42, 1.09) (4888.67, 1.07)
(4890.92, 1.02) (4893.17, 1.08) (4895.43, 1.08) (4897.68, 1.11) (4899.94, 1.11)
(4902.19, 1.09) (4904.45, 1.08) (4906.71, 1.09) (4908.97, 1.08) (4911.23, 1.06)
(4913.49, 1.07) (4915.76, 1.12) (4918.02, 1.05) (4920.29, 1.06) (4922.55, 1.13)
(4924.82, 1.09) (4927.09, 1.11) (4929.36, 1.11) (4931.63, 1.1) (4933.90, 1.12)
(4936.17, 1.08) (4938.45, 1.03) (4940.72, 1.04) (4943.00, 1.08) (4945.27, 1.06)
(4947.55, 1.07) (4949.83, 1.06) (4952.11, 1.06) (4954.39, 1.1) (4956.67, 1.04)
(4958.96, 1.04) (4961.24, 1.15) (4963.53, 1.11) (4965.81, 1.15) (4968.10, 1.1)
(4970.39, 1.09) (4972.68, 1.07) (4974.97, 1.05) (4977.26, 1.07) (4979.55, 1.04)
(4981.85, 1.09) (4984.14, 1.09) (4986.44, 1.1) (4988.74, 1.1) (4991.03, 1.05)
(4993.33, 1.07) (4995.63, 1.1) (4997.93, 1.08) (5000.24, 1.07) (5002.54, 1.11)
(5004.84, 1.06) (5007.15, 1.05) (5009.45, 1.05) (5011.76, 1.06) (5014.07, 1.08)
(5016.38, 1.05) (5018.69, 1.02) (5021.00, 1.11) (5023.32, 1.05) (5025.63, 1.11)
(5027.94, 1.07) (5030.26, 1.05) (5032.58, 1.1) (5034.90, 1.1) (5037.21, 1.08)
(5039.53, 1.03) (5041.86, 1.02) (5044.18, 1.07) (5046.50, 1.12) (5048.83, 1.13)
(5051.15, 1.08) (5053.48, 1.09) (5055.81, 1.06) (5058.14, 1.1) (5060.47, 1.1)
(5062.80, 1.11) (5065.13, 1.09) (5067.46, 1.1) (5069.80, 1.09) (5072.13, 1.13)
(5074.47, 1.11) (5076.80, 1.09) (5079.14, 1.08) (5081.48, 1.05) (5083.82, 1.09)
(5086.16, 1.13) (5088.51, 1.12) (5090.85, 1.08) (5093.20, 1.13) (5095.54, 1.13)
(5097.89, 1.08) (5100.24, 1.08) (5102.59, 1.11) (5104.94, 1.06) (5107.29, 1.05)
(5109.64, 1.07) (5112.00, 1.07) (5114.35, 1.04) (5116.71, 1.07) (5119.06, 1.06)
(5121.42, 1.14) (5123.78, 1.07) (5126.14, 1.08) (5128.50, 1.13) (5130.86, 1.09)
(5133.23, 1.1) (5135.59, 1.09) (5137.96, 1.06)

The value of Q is 1.5 angstrom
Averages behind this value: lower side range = 1.07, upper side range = 1.08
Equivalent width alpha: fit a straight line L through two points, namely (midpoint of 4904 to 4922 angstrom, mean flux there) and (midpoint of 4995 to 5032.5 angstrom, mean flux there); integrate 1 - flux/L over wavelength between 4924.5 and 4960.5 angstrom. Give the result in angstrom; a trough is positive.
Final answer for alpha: 0.03 angstrom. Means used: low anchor 1.08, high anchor 1.07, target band 1.07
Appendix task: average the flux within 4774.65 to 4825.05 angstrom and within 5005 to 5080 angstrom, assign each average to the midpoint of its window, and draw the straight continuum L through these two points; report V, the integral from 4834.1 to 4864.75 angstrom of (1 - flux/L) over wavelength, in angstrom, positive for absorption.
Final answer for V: 1.7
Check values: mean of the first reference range 1.08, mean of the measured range 1.02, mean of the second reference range 1.08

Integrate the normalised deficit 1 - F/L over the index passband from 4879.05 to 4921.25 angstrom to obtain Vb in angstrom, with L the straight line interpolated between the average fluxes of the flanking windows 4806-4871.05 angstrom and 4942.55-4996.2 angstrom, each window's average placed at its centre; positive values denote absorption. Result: -0.6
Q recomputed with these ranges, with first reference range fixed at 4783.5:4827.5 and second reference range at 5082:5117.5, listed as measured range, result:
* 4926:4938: -0.20 angstrom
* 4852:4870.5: 1.57 angstrom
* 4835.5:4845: 0.13 angstrom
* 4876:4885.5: 0.13 angstrom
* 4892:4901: -0.12 angstrom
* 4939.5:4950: 0.19 angstrom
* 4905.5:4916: 0.00 angstrom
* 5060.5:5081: -0.24 angstrom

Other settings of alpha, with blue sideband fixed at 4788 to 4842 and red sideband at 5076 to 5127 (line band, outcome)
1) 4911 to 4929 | -0.2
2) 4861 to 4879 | 1.1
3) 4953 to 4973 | -0.3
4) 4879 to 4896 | 0.2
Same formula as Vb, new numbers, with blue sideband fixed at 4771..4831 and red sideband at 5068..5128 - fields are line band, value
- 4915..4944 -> -0.2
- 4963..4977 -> -0.1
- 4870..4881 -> 0.1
